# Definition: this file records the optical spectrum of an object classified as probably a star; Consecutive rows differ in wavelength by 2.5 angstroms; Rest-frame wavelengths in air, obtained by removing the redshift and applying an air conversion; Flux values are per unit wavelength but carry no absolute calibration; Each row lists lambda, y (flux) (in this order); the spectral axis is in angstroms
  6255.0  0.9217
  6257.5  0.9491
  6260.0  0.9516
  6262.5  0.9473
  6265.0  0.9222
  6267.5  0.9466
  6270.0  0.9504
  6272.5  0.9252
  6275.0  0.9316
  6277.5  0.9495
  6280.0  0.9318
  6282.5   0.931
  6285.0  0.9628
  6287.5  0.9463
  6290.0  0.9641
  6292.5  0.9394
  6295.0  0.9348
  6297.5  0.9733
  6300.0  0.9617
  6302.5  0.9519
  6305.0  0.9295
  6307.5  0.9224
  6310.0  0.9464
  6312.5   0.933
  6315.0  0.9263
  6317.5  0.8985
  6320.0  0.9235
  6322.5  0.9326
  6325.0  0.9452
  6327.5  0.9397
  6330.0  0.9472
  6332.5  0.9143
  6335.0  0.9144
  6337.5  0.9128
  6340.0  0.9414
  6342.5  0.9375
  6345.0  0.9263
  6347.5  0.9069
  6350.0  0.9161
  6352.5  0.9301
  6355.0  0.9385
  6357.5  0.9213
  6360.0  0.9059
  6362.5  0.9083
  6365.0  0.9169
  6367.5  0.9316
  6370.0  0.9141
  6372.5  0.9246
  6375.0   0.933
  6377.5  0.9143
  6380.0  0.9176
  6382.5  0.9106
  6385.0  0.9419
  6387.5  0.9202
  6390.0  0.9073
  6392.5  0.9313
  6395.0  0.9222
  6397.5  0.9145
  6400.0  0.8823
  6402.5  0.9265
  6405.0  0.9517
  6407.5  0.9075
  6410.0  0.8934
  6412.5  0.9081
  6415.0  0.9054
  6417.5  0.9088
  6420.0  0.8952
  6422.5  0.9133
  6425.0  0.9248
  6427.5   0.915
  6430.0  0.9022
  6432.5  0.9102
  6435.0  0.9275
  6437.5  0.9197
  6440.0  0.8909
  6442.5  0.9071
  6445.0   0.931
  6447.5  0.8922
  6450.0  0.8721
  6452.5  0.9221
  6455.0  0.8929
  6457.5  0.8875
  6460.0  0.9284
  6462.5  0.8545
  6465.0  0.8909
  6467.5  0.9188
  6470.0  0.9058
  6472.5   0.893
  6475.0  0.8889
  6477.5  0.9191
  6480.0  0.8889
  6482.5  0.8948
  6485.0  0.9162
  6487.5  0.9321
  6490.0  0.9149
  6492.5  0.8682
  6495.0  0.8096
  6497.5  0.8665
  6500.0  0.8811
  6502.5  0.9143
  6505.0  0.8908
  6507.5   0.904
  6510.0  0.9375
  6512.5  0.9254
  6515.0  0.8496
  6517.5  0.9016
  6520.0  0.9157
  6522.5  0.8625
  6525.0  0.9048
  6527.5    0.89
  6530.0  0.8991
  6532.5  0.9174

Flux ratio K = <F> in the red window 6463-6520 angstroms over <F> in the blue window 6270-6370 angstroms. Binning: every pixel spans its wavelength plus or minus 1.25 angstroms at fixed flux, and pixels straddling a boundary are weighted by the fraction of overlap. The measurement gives 1.0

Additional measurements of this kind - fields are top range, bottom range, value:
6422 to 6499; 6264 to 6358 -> 0.96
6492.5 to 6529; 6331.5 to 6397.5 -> 0.96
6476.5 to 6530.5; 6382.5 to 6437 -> 0.98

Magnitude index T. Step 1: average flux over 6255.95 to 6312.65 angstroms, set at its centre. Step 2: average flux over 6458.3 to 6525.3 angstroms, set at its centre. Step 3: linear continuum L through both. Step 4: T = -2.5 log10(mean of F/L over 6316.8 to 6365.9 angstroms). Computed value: 0.01 mag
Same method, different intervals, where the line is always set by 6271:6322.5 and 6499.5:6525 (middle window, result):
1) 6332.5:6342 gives 0.010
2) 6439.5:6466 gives 0.015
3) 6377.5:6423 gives 0.007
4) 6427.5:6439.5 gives 0.000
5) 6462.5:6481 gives 0.011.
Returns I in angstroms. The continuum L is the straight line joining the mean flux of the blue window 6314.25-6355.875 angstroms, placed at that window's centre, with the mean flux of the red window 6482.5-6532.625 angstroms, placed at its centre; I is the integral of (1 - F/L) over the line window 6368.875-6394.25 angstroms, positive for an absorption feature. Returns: -0.1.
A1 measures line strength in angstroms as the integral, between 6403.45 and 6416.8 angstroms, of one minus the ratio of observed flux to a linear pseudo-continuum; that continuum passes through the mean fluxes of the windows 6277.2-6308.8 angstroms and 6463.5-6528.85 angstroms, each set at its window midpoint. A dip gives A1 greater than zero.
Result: 0.1 angstroms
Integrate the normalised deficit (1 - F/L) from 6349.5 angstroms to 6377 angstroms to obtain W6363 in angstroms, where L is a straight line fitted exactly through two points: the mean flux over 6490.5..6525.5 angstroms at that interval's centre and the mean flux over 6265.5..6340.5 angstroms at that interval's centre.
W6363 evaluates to 0.03 angstroms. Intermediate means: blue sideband 0.937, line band 0.922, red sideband 0.888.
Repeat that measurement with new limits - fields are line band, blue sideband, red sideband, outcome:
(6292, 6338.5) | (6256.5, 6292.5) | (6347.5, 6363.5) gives -0.14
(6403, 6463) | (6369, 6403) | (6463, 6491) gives 0.23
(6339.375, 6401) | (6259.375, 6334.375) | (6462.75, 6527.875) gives 0.15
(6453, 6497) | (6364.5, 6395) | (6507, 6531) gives 0.57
